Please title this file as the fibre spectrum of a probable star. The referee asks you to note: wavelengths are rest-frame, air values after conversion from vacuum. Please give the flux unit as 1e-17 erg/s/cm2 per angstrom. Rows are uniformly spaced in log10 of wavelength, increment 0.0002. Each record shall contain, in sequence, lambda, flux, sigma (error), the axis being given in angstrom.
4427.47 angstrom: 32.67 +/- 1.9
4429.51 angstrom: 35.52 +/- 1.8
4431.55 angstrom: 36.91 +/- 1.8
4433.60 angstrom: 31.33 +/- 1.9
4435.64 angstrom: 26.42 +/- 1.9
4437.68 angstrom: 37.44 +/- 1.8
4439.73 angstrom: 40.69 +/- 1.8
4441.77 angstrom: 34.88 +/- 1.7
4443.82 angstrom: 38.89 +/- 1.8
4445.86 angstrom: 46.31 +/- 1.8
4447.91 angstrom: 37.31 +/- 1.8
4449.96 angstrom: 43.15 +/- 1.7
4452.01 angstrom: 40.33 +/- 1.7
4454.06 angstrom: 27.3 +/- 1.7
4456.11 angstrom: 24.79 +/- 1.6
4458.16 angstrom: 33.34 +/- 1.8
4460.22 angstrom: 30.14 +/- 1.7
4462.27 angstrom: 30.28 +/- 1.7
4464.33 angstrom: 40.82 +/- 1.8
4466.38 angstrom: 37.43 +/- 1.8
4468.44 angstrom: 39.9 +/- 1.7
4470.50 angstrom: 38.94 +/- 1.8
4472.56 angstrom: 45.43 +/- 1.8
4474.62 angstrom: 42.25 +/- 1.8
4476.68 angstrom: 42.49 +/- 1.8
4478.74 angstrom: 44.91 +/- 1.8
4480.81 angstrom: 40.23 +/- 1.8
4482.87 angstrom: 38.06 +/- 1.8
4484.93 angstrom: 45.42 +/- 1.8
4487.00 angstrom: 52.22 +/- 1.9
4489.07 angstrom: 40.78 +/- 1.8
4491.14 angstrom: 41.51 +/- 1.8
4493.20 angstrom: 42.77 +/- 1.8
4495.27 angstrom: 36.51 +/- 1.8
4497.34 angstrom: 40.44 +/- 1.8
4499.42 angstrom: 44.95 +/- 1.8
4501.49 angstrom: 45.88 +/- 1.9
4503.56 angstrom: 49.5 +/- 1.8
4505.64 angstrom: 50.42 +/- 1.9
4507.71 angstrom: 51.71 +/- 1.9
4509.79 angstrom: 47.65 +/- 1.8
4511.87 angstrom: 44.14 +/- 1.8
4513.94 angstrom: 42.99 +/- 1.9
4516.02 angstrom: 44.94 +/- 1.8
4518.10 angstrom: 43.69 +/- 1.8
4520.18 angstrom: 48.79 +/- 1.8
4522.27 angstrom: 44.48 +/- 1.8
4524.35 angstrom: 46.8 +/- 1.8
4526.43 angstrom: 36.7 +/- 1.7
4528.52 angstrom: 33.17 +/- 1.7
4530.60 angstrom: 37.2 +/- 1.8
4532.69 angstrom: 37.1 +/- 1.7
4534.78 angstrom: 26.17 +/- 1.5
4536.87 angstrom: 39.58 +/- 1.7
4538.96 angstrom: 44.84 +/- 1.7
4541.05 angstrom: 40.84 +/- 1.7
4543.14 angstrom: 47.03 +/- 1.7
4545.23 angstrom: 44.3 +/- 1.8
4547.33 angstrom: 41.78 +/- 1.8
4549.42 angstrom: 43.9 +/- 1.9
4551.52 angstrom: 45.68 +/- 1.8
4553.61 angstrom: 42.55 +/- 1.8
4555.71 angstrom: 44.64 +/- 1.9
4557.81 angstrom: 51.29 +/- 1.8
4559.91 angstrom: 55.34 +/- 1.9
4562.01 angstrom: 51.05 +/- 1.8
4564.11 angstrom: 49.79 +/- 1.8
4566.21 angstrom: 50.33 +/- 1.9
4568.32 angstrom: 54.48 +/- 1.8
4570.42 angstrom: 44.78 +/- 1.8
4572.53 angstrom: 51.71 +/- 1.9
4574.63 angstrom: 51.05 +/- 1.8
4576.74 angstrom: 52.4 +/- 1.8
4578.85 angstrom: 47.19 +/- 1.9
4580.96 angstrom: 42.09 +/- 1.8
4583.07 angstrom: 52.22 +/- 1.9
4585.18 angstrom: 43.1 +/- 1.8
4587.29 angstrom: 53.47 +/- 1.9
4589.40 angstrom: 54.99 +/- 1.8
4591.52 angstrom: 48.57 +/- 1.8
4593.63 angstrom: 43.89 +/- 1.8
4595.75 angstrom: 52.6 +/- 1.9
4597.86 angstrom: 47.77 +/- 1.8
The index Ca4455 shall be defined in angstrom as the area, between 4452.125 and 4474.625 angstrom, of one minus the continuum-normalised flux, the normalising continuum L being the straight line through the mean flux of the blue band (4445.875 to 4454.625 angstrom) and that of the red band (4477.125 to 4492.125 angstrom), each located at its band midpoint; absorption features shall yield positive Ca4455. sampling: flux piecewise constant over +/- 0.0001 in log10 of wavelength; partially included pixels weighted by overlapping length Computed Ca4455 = 2.8 angstrom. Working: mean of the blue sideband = 38.6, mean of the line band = 35.4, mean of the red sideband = 43.3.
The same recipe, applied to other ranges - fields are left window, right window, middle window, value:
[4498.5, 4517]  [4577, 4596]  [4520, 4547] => 4.1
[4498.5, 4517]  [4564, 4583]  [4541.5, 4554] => 1.1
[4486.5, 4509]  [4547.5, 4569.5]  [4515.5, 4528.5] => 0.9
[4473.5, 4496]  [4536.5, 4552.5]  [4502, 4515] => -1.4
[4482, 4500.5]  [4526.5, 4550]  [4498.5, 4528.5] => -3.2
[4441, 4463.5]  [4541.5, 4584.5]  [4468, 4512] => -4.9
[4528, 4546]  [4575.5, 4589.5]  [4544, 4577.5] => -3.1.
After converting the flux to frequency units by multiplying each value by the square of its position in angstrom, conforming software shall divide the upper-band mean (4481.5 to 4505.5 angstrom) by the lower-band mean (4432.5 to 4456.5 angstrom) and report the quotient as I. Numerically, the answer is 1.24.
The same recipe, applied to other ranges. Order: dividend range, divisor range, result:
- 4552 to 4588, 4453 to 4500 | 1.31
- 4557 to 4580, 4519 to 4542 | 1.30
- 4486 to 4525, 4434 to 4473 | 1.28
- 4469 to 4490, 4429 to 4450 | 1.19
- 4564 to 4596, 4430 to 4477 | 1.42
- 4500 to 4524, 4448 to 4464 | 1.44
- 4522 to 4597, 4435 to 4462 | 1.36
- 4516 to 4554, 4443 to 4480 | 1.13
